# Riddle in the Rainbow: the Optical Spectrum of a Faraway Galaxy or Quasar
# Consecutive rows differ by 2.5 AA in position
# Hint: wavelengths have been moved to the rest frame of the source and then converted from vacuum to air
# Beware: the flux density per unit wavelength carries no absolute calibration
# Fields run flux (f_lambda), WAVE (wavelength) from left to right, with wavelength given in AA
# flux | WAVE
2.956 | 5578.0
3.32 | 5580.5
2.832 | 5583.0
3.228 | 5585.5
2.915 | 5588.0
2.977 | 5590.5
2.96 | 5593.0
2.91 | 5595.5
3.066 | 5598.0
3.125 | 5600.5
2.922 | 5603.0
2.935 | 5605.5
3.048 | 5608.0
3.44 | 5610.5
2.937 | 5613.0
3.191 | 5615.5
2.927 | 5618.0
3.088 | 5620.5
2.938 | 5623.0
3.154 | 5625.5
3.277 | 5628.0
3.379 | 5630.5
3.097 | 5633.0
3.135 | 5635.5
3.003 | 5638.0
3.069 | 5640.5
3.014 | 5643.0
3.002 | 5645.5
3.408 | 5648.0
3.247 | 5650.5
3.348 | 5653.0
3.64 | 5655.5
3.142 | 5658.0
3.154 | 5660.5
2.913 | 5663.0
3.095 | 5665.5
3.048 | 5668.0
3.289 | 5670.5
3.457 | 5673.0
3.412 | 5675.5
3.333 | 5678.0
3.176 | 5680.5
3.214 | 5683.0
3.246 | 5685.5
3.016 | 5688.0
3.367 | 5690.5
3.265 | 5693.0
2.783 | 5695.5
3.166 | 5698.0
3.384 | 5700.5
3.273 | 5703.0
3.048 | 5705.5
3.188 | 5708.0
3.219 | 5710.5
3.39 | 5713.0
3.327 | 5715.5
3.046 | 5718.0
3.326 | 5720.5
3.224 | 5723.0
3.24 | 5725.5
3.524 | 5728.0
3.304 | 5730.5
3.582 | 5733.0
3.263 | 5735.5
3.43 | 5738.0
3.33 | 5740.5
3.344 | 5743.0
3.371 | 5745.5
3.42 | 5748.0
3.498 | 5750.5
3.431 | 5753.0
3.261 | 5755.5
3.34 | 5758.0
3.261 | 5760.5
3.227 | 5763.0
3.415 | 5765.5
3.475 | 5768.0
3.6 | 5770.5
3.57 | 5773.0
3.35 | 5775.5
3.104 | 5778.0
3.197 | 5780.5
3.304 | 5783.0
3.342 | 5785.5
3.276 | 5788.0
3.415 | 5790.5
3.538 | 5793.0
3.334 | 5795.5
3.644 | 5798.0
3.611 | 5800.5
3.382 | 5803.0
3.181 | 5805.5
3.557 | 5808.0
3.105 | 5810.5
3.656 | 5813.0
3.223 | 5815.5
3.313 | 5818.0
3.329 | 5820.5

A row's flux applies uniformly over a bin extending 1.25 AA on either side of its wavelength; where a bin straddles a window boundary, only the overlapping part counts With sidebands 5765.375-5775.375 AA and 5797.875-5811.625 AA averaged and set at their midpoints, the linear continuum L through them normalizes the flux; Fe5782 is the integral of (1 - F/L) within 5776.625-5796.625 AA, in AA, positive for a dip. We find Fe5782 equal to 0.82 AA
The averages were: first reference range 3.51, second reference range 3.4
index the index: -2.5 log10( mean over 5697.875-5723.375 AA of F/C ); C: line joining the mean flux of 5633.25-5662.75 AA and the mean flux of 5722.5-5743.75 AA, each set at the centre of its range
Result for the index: 0.03 mag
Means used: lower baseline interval 3.18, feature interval 3.24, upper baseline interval 3.37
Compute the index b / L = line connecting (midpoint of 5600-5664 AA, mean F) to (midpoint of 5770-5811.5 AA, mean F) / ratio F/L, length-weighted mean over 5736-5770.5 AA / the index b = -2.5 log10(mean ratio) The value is -0.02 mag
